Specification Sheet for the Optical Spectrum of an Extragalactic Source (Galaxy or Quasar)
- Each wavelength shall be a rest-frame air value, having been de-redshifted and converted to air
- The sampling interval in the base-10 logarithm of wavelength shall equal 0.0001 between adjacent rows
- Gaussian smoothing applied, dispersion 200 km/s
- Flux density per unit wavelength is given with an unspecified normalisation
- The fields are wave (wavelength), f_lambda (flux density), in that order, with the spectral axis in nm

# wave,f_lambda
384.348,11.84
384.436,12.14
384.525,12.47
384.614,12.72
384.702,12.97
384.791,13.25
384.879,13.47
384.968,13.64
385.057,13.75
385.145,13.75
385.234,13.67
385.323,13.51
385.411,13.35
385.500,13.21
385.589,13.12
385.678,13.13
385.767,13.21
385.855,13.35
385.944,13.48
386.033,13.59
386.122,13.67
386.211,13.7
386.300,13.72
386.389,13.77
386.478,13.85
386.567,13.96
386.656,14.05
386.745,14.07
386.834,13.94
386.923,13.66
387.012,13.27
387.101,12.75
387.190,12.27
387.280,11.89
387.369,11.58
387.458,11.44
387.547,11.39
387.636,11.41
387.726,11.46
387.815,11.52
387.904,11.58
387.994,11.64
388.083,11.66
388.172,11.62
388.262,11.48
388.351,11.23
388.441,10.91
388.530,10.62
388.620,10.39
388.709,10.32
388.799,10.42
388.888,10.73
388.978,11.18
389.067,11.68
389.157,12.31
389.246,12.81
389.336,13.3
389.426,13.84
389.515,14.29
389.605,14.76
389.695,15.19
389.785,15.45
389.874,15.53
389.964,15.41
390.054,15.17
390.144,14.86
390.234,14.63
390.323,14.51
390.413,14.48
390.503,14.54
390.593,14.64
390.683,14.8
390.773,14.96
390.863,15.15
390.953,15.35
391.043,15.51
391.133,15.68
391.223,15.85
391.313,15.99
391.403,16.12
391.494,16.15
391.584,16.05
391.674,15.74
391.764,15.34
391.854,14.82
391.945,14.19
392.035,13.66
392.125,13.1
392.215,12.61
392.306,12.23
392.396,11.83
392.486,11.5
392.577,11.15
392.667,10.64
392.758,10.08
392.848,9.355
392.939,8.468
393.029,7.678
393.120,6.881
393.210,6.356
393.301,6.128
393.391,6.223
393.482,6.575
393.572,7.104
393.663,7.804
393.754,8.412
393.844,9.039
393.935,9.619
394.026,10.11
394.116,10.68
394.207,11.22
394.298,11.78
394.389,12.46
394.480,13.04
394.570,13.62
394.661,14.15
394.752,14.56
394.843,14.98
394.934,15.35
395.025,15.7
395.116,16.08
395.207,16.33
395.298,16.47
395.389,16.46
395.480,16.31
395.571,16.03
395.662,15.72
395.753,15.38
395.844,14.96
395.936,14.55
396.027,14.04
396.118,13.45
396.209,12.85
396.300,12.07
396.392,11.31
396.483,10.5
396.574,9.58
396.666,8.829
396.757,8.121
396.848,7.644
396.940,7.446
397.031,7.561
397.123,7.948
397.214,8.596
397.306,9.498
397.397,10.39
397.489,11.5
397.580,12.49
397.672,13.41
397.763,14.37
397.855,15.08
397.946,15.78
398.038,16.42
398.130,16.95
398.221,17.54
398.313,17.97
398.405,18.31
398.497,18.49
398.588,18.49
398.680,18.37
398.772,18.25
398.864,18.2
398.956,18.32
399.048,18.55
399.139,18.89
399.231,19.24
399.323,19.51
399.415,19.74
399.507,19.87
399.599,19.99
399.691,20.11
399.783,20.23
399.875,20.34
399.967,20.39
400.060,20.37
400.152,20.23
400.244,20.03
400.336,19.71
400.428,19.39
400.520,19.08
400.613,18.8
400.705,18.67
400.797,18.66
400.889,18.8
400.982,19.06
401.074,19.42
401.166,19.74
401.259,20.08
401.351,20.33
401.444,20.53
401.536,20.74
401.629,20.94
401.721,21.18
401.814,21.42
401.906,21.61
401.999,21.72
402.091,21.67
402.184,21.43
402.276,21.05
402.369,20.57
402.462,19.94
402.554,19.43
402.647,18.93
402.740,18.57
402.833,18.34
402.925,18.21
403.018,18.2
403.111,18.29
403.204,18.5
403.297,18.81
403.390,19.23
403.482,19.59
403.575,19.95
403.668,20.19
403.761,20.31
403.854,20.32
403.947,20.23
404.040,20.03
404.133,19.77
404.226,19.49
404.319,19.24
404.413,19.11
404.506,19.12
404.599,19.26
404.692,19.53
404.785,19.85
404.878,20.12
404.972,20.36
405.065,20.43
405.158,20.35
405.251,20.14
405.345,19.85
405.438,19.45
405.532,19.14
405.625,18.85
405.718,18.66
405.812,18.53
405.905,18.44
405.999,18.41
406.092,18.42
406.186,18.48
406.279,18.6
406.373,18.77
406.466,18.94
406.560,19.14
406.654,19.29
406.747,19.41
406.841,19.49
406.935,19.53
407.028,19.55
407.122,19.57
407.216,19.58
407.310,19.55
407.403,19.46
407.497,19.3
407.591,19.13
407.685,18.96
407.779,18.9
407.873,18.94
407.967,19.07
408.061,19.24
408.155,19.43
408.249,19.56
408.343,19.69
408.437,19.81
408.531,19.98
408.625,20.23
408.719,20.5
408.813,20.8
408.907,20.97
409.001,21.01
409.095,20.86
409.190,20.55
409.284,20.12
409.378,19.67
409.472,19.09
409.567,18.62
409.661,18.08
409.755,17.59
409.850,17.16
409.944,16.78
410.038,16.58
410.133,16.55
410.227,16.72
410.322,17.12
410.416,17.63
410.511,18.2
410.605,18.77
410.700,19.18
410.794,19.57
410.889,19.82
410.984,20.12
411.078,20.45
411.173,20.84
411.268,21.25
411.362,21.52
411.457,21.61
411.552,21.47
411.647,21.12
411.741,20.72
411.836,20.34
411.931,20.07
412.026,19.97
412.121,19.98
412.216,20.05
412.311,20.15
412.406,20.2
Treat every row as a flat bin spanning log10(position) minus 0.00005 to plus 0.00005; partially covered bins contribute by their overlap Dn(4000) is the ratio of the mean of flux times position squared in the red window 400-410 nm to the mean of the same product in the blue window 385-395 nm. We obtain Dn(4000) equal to 1.67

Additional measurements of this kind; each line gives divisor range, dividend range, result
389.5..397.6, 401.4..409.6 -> 1.66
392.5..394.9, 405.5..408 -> 2.04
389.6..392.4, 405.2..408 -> 1.39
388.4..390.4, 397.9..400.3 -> 1.51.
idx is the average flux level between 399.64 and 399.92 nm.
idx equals 20.2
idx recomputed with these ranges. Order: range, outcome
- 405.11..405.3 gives 20.2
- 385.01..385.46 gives 13.6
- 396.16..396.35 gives 12.4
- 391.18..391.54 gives 16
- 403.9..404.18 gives 20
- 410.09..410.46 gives 17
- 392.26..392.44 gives 12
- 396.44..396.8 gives 9.26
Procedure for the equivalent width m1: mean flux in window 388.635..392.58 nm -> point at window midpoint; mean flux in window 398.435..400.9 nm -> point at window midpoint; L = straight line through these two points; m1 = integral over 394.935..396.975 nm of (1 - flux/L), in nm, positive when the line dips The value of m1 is 0.46 nm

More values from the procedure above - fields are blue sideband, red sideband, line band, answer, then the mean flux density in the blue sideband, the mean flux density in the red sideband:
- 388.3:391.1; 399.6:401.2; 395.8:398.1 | 0.79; 13.5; 19.6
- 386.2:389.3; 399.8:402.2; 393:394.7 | 0.69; 12.1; 20.1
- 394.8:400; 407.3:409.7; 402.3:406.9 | -0.32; 15.1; 19.7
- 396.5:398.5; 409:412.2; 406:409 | -0.30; 12.3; 19.4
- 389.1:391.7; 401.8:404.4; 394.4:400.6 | 0.79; 14.9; 19.8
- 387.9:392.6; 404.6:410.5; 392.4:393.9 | 0.63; 13.6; 19.2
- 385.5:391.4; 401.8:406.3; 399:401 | -0.18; 13.3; 19.6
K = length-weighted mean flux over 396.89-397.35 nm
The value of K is 8.19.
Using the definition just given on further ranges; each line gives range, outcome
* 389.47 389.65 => 14.5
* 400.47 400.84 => 18.8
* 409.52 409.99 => 17.7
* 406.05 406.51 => 18.7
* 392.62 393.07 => 9.27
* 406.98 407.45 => 19.6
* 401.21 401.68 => 20.5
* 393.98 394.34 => 10.9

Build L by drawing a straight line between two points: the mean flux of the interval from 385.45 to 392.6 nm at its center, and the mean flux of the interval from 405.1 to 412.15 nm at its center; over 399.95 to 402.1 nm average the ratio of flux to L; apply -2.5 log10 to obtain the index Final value -0.18 mag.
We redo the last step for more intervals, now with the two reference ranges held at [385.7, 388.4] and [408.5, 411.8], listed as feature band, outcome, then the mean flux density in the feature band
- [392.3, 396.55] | 0.248 mag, 11.8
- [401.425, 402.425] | -0.235 mag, 21.2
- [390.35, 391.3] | -0.100 mag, 15.1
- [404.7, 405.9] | -0.090 mag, 19.6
